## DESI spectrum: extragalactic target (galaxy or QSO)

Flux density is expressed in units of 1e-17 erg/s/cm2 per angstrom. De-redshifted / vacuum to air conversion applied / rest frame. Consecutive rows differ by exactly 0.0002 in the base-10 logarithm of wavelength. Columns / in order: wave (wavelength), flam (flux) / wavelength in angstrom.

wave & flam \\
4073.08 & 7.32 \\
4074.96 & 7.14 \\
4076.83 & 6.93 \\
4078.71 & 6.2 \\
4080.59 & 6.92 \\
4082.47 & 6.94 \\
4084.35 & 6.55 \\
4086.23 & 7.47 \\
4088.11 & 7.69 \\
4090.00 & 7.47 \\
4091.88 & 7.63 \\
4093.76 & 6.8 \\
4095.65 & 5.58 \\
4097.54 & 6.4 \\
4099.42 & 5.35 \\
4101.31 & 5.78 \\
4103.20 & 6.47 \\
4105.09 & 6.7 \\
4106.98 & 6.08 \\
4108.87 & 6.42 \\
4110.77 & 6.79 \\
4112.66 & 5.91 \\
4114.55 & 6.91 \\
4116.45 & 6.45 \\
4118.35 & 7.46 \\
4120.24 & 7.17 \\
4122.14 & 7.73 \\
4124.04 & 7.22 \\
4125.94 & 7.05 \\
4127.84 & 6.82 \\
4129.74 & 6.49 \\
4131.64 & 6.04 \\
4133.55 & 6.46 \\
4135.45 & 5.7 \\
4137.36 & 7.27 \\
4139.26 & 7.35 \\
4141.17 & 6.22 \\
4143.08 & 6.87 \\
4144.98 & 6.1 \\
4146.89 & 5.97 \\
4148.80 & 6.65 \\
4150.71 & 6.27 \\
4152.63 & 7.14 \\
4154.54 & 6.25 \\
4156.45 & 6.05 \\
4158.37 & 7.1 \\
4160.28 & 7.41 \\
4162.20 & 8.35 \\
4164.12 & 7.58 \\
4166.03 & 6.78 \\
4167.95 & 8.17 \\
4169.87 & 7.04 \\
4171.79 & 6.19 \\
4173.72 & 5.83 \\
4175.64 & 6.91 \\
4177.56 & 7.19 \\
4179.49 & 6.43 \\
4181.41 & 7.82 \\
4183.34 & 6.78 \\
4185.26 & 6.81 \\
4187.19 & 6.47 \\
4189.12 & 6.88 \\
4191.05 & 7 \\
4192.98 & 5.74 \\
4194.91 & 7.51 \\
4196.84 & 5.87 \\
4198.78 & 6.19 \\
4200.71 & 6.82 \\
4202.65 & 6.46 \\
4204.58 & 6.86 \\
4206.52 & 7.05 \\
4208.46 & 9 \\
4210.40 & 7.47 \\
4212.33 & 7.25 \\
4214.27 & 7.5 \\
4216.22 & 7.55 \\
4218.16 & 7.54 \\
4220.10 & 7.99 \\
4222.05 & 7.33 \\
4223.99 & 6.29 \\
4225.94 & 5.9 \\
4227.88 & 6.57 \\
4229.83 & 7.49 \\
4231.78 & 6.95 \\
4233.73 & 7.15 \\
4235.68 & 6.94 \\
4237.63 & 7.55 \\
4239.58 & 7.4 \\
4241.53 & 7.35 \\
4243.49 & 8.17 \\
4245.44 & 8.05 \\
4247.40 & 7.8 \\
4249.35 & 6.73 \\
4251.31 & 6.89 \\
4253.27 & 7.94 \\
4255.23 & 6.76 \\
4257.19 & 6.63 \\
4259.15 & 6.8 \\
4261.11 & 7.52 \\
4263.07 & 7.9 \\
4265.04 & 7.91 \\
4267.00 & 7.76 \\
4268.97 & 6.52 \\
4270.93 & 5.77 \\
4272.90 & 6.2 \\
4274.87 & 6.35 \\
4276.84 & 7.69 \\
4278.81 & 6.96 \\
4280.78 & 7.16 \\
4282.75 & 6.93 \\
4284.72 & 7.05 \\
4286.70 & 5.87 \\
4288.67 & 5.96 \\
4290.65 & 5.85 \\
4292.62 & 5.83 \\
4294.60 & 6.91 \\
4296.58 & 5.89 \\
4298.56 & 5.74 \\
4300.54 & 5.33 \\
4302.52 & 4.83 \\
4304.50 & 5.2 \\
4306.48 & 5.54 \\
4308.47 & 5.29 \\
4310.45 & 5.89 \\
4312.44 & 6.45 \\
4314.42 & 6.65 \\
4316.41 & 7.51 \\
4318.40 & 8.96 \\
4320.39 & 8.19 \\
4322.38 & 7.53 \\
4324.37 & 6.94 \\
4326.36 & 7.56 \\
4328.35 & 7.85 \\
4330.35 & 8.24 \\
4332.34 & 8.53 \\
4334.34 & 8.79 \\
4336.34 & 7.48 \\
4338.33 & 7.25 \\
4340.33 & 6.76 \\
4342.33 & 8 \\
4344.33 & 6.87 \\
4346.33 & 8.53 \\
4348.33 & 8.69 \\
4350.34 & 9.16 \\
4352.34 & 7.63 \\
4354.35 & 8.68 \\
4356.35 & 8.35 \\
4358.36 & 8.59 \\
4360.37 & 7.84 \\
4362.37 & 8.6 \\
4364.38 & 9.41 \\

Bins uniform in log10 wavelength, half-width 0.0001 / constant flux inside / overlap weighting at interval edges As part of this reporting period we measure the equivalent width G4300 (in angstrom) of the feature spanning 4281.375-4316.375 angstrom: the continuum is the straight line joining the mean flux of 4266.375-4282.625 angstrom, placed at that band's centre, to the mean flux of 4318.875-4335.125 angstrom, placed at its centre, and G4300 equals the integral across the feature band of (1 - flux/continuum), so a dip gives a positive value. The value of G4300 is 6.29 angstrom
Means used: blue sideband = 6.79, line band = 6.01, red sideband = 7.97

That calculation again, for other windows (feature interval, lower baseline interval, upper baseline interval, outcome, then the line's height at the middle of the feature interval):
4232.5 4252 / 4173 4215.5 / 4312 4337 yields -0.47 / 7.23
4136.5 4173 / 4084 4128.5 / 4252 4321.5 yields -0.87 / 6.71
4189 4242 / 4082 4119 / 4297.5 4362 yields -0.48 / 6.99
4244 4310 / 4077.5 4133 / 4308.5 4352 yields 7.33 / 7.43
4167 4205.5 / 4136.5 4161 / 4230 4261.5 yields 0.85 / 6.9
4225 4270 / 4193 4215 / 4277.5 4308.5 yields -4.79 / 6.56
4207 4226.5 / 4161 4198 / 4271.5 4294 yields -1.82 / 6.77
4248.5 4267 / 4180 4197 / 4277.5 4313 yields -2.80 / 6.31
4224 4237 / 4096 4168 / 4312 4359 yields 0.82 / 7.27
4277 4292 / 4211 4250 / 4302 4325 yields 0.58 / 6.85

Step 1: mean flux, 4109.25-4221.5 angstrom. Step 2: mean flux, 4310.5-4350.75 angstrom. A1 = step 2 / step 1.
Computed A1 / 1.12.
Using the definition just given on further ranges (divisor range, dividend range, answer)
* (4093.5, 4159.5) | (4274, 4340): 1.04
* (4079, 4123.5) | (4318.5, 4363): 1.19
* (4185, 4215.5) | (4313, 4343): 1.11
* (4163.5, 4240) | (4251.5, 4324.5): 0.95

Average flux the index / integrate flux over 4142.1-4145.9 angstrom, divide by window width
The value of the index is 6.5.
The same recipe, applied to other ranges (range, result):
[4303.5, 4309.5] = 5.35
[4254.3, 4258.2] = 6.7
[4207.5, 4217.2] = 7.75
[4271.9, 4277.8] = 6.73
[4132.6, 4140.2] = 6.7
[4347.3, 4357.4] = 8.5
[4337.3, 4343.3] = 7.34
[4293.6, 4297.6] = 6.39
